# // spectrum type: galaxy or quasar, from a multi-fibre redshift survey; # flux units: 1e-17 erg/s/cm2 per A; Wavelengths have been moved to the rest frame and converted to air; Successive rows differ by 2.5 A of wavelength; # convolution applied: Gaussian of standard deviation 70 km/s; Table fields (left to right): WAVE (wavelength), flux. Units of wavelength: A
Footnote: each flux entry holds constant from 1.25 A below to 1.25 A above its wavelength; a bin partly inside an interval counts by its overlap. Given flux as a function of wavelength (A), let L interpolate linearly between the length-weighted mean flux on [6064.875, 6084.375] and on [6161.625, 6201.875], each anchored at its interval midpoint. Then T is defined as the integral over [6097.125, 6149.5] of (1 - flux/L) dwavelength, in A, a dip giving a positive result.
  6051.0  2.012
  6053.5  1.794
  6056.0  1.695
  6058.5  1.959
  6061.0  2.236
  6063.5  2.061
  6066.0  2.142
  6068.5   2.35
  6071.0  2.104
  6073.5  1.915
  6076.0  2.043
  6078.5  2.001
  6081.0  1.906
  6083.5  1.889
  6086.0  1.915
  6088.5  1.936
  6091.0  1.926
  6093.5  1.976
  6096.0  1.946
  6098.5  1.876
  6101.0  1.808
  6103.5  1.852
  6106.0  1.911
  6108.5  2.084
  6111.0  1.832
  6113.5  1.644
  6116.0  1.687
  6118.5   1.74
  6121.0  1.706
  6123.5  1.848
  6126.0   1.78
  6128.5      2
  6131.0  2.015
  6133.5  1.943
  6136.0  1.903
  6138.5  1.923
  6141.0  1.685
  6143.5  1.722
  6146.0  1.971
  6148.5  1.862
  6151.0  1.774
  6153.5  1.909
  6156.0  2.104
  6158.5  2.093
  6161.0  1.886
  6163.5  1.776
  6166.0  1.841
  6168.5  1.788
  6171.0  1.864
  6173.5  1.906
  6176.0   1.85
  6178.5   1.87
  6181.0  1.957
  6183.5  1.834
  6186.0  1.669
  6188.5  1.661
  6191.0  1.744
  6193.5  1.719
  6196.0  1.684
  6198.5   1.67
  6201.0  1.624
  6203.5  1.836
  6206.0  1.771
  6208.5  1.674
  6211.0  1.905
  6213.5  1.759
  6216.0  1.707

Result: 2.11 A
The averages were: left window 2.05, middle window 1.85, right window 1.78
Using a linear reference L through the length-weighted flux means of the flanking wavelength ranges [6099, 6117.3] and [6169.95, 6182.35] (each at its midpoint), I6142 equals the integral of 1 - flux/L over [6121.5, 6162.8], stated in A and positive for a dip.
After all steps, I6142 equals -0.8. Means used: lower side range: 1.83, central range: 1.9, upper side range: 1.89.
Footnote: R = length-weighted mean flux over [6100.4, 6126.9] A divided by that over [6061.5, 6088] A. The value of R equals 0.9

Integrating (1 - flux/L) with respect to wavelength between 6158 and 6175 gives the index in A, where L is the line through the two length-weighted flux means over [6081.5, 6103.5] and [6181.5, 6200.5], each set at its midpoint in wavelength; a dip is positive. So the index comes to -1.0 A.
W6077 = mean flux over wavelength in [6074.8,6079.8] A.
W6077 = 2.02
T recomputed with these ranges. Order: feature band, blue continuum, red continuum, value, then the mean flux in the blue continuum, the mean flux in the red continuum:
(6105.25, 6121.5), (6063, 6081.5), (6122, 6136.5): 1.3 A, 2.07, 1.91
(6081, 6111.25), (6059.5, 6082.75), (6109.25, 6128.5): 0.0 A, 2.08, 1.77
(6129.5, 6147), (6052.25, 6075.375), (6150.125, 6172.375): 0.4 A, 2.03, 1.89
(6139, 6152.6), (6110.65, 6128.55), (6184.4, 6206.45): -0.5 A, 1.76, 1.71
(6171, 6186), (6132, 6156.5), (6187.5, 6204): -0.9 A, 1.87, 1.7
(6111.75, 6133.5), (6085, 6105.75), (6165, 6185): 0.9 A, 1.9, 1.86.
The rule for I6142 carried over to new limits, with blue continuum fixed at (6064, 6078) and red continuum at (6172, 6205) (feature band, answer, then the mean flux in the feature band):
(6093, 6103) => 0.7 A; 1.89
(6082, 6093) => 0.7 A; 1.92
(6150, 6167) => -0.5 A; 1.91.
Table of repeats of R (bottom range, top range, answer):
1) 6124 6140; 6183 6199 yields 0.89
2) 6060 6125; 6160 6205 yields 0.92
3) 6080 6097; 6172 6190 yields 0.94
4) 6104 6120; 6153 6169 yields 1.06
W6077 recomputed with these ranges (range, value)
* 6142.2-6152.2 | 1.83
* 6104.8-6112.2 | 1.94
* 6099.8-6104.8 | 1.83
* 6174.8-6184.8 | 1.88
